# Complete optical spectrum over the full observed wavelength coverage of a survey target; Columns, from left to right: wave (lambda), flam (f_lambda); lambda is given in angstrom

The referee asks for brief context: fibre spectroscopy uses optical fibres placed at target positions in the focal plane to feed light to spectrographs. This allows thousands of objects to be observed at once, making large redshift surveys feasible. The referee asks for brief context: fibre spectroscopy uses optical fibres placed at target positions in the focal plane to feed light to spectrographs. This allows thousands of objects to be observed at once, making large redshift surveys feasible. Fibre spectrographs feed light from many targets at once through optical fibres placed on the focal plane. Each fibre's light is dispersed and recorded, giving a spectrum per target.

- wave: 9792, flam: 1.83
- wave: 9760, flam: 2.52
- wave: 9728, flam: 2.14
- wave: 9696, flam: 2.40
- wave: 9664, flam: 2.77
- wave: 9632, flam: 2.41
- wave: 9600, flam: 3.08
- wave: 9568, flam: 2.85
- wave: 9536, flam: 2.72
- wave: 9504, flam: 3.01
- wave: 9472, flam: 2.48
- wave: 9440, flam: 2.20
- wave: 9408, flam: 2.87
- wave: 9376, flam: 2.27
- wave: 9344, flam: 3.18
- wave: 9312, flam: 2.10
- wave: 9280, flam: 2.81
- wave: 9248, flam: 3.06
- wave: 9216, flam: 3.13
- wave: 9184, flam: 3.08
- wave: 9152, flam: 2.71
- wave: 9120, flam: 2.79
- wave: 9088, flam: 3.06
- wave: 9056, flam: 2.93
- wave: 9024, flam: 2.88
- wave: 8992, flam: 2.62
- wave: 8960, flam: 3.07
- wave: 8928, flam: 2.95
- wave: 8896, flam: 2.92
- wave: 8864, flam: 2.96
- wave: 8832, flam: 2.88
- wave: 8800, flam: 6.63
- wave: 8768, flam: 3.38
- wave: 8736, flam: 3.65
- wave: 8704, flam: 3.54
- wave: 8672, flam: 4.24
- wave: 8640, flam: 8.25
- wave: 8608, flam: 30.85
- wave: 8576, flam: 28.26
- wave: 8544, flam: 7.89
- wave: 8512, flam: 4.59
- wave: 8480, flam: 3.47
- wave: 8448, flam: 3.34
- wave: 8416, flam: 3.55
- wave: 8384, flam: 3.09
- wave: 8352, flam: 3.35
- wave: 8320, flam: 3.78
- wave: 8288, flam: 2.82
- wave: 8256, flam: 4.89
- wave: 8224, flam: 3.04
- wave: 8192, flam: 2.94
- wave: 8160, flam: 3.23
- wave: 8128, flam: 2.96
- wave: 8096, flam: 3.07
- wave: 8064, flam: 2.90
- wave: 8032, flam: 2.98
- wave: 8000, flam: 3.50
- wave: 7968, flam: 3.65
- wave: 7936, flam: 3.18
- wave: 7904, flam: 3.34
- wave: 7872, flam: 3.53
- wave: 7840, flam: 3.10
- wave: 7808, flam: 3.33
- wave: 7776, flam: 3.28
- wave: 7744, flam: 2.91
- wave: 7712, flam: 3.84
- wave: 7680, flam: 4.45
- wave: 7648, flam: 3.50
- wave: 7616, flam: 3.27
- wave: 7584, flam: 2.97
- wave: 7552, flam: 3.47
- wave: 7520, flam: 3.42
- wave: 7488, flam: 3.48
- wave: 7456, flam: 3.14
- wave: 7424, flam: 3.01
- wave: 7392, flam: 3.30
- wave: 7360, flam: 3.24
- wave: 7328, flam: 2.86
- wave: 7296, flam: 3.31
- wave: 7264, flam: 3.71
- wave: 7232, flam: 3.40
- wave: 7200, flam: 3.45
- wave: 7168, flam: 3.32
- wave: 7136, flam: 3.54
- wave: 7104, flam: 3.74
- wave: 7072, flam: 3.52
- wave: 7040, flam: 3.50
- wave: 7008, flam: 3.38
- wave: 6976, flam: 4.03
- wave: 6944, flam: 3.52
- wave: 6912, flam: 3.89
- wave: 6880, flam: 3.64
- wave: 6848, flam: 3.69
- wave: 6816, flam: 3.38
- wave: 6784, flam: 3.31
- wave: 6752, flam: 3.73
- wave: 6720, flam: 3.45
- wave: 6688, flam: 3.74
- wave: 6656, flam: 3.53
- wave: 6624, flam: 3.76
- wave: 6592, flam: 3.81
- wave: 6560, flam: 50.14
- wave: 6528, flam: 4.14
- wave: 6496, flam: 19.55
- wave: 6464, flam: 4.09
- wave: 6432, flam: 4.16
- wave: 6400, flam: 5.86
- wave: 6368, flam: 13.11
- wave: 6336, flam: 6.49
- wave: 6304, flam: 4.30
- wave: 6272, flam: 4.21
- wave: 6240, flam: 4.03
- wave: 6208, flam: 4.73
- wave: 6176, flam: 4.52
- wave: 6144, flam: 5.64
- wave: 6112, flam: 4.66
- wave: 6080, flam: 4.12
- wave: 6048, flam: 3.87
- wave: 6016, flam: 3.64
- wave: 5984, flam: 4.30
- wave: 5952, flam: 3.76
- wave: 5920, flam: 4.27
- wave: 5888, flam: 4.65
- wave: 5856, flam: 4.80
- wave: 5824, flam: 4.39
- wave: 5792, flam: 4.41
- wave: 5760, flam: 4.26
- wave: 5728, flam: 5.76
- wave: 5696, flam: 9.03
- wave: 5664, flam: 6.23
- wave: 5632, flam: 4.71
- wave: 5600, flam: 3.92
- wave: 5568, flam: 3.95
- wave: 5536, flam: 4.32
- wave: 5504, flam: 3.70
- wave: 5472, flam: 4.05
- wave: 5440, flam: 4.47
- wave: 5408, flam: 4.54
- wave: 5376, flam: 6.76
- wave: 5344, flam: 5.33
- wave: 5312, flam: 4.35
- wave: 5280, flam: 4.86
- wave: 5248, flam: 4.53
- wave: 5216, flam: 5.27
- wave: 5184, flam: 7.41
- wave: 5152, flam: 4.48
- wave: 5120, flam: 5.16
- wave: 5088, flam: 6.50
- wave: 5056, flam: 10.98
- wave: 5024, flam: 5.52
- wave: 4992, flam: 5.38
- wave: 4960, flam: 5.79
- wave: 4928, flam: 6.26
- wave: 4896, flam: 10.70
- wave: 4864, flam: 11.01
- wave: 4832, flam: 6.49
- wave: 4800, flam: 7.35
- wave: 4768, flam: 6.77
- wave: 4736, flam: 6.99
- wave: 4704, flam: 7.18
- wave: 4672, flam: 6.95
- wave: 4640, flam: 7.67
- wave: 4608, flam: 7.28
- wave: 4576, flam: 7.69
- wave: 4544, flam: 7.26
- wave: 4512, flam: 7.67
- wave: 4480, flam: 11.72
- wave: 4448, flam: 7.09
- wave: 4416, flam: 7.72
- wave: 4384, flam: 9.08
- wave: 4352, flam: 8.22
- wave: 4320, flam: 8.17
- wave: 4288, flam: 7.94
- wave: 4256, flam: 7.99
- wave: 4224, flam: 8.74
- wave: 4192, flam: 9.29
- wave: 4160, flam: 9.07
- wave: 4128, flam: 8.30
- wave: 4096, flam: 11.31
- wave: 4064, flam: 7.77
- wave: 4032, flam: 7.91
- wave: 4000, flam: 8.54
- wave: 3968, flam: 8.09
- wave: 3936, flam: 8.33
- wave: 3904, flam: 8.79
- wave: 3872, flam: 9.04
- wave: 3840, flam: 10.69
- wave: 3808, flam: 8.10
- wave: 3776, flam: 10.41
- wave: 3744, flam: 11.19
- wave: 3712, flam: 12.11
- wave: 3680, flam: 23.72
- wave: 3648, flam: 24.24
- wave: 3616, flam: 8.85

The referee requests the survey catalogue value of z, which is 0.309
